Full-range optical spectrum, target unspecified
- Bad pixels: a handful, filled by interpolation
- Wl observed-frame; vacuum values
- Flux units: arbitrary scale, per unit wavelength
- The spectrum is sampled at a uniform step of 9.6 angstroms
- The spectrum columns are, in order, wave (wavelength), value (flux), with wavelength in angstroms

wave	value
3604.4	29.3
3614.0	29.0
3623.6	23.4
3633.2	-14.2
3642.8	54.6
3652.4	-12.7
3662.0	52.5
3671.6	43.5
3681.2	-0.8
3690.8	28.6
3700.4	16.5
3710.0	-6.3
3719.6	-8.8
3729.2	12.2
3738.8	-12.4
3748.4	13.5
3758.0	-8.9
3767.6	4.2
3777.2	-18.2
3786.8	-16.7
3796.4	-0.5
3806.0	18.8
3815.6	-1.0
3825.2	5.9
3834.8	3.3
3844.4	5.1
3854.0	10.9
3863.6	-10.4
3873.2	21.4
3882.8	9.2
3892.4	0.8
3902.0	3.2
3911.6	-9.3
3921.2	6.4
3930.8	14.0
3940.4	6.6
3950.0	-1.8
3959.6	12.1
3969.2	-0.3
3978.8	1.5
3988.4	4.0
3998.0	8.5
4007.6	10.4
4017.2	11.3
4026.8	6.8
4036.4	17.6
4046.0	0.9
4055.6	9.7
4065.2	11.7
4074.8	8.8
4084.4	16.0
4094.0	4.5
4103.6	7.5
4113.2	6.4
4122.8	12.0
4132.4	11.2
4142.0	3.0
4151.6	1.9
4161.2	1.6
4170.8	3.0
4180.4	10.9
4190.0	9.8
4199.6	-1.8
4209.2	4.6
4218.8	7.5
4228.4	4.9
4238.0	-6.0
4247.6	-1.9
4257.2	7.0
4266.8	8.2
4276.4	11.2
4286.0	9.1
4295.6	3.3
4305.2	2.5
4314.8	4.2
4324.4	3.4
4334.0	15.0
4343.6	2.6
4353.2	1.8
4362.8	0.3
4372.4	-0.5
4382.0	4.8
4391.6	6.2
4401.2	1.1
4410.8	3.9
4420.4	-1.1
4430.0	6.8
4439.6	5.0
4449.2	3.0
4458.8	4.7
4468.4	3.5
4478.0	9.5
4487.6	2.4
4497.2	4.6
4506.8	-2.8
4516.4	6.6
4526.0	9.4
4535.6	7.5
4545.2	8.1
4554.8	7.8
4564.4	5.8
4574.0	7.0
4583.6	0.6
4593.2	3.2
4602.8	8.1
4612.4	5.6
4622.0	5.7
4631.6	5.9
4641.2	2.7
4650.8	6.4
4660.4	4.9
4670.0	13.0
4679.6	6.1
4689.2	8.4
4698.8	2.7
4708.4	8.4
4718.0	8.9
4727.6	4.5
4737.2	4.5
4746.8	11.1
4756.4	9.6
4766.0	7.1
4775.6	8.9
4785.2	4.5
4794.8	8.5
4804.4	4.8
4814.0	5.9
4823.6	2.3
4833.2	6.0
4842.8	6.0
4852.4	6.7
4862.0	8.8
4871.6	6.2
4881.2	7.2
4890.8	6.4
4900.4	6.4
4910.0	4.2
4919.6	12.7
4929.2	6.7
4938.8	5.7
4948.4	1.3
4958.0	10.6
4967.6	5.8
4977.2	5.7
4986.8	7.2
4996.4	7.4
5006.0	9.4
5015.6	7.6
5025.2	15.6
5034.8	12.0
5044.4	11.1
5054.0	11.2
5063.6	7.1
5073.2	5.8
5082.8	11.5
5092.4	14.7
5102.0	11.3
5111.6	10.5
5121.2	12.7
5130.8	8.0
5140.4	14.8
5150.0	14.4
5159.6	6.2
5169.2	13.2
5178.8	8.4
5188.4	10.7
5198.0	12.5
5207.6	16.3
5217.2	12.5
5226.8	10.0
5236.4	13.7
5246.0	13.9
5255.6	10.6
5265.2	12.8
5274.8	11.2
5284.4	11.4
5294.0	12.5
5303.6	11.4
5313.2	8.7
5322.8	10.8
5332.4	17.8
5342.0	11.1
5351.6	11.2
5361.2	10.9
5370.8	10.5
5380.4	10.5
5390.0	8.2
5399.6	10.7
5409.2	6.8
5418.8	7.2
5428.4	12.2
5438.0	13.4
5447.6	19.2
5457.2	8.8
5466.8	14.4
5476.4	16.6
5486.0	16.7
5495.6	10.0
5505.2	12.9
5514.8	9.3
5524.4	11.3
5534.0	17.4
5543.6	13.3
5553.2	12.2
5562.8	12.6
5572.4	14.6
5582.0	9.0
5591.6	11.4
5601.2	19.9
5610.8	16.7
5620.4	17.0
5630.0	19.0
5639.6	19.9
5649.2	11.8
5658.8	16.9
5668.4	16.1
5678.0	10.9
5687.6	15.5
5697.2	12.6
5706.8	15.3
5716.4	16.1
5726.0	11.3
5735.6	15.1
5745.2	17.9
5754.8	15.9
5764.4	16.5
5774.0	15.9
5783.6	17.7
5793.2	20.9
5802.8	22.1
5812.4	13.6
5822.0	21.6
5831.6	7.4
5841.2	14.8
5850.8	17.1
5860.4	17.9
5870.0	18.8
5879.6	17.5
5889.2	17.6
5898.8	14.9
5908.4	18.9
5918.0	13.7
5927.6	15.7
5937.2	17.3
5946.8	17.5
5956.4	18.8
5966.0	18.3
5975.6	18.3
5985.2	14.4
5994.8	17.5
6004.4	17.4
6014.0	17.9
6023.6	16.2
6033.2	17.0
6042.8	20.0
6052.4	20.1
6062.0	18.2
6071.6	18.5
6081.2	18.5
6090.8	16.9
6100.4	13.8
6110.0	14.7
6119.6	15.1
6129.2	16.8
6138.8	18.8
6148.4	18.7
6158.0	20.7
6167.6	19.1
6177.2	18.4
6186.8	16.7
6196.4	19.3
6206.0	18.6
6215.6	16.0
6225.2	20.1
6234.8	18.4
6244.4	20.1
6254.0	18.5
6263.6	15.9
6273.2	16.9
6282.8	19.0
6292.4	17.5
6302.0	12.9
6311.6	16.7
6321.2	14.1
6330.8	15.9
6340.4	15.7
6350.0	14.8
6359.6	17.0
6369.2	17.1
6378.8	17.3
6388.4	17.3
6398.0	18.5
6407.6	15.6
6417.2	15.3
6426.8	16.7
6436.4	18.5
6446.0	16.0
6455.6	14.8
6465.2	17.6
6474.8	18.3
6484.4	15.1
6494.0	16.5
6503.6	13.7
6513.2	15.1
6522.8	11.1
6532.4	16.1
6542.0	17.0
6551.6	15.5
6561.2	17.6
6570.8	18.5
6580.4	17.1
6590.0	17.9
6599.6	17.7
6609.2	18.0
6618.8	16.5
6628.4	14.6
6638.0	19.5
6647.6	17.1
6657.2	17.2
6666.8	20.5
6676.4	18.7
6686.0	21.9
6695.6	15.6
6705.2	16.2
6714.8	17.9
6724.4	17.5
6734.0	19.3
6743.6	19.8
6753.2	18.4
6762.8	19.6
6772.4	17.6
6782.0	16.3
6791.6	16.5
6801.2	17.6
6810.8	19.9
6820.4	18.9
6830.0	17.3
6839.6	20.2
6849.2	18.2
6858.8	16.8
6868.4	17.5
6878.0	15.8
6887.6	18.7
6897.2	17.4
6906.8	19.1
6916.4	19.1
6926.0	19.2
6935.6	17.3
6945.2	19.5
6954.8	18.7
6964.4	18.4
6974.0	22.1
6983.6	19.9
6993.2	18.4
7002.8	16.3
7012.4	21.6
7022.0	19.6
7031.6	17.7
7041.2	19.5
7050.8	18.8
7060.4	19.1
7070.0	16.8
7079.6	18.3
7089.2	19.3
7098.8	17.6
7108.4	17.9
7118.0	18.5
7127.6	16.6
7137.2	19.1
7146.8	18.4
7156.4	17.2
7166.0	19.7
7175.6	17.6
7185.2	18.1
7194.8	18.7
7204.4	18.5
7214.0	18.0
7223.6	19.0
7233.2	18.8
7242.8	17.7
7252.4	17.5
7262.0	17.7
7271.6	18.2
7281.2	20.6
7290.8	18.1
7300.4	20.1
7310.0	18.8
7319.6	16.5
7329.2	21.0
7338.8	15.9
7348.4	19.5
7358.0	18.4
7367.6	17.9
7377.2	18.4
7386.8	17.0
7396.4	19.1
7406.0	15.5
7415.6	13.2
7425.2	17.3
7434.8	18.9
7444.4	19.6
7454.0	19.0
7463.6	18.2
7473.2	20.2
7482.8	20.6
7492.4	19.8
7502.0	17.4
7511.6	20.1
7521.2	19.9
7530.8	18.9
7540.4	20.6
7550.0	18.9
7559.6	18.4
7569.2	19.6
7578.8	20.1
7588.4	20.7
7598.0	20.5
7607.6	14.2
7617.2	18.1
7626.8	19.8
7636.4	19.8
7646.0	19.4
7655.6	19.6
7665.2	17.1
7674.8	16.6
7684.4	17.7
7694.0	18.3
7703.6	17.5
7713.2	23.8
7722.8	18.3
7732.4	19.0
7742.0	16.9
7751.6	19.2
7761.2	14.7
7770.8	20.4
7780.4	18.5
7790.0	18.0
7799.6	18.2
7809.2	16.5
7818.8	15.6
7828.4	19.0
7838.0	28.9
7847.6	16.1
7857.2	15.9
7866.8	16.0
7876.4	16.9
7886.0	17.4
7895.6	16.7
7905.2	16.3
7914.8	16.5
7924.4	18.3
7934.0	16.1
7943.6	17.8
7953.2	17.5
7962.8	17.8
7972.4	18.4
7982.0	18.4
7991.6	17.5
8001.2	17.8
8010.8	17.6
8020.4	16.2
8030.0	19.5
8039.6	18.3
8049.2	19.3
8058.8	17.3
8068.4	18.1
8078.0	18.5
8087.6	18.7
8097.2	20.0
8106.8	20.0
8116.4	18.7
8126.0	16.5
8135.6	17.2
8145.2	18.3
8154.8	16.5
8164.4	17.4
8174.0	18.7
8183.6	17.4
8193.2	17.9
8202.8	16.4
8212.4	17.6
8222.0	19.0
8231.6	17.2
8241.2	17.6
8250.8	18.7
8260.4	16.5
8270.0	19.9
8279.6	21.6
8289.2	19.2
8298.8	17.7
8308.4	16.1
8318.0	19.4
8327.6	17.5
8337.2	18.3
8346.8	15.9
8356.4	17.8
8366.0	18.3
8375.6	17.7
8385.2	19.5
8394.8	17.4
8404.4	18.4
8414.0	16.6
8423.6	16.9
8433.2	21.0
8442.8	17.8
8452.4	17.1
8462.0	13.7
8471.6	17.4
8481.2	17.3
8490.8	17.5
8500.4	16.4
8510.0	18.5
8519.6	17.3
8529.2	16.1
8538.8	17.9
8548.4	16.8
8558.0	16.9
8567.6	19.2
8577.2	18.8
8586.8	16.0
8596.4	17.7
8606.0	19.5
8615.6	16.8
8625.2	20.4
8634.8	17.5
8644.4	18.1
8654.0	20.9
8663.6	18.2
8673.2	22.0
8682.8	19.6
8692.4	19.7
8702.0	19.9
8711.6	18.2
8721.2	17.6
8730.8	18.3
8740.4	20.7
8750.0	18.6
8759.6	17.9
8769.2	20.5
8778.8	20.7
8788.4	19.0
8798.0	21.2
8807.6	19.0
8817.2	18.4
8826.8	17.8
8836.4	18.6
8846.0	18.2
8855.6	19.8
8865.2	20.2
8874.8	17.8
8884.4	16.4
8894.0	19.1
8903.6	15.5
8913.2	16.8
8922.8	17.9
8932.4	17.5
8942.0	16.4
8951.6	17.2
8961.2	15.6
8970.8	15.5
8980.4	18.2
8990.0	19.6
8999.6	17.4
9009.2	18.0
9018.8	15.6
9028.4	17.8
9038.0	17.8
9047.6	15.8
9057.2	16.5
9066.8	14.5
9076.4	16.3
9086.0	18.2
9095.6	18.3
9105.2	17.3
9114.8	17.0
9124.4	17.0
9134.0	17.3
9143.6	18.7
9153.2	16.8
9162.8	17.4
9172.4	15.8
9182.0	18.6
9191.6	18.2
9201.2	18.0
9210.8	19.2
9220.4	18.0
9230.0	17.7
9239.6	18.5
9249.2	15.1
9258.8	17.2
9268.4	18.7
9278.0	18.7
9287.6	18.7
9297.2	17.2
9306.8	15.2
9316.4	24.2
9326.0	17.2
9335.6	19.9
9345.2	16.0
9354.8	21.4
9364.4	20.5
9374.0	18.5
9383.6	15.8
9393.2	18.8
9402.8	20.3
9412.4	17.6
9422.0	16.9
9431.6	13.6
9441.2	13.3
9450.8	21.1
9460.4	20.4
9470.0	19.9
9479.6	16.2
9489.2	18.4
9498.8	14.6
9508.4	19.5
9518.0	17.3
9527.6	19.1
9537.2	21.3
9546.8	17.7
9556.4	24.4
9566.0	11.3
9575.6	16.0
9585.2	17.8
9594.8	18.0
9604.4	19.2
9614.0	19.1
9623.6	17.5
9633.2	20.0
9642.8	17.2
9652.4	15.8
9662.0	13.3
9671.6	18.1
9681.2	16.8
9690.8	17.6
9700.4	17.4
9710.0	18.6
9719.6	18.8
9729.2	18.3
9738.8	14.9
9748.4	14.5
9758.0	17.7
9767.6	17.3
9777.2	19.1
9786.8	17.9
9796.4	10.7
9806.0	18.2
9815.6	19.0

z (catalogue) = 0.257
